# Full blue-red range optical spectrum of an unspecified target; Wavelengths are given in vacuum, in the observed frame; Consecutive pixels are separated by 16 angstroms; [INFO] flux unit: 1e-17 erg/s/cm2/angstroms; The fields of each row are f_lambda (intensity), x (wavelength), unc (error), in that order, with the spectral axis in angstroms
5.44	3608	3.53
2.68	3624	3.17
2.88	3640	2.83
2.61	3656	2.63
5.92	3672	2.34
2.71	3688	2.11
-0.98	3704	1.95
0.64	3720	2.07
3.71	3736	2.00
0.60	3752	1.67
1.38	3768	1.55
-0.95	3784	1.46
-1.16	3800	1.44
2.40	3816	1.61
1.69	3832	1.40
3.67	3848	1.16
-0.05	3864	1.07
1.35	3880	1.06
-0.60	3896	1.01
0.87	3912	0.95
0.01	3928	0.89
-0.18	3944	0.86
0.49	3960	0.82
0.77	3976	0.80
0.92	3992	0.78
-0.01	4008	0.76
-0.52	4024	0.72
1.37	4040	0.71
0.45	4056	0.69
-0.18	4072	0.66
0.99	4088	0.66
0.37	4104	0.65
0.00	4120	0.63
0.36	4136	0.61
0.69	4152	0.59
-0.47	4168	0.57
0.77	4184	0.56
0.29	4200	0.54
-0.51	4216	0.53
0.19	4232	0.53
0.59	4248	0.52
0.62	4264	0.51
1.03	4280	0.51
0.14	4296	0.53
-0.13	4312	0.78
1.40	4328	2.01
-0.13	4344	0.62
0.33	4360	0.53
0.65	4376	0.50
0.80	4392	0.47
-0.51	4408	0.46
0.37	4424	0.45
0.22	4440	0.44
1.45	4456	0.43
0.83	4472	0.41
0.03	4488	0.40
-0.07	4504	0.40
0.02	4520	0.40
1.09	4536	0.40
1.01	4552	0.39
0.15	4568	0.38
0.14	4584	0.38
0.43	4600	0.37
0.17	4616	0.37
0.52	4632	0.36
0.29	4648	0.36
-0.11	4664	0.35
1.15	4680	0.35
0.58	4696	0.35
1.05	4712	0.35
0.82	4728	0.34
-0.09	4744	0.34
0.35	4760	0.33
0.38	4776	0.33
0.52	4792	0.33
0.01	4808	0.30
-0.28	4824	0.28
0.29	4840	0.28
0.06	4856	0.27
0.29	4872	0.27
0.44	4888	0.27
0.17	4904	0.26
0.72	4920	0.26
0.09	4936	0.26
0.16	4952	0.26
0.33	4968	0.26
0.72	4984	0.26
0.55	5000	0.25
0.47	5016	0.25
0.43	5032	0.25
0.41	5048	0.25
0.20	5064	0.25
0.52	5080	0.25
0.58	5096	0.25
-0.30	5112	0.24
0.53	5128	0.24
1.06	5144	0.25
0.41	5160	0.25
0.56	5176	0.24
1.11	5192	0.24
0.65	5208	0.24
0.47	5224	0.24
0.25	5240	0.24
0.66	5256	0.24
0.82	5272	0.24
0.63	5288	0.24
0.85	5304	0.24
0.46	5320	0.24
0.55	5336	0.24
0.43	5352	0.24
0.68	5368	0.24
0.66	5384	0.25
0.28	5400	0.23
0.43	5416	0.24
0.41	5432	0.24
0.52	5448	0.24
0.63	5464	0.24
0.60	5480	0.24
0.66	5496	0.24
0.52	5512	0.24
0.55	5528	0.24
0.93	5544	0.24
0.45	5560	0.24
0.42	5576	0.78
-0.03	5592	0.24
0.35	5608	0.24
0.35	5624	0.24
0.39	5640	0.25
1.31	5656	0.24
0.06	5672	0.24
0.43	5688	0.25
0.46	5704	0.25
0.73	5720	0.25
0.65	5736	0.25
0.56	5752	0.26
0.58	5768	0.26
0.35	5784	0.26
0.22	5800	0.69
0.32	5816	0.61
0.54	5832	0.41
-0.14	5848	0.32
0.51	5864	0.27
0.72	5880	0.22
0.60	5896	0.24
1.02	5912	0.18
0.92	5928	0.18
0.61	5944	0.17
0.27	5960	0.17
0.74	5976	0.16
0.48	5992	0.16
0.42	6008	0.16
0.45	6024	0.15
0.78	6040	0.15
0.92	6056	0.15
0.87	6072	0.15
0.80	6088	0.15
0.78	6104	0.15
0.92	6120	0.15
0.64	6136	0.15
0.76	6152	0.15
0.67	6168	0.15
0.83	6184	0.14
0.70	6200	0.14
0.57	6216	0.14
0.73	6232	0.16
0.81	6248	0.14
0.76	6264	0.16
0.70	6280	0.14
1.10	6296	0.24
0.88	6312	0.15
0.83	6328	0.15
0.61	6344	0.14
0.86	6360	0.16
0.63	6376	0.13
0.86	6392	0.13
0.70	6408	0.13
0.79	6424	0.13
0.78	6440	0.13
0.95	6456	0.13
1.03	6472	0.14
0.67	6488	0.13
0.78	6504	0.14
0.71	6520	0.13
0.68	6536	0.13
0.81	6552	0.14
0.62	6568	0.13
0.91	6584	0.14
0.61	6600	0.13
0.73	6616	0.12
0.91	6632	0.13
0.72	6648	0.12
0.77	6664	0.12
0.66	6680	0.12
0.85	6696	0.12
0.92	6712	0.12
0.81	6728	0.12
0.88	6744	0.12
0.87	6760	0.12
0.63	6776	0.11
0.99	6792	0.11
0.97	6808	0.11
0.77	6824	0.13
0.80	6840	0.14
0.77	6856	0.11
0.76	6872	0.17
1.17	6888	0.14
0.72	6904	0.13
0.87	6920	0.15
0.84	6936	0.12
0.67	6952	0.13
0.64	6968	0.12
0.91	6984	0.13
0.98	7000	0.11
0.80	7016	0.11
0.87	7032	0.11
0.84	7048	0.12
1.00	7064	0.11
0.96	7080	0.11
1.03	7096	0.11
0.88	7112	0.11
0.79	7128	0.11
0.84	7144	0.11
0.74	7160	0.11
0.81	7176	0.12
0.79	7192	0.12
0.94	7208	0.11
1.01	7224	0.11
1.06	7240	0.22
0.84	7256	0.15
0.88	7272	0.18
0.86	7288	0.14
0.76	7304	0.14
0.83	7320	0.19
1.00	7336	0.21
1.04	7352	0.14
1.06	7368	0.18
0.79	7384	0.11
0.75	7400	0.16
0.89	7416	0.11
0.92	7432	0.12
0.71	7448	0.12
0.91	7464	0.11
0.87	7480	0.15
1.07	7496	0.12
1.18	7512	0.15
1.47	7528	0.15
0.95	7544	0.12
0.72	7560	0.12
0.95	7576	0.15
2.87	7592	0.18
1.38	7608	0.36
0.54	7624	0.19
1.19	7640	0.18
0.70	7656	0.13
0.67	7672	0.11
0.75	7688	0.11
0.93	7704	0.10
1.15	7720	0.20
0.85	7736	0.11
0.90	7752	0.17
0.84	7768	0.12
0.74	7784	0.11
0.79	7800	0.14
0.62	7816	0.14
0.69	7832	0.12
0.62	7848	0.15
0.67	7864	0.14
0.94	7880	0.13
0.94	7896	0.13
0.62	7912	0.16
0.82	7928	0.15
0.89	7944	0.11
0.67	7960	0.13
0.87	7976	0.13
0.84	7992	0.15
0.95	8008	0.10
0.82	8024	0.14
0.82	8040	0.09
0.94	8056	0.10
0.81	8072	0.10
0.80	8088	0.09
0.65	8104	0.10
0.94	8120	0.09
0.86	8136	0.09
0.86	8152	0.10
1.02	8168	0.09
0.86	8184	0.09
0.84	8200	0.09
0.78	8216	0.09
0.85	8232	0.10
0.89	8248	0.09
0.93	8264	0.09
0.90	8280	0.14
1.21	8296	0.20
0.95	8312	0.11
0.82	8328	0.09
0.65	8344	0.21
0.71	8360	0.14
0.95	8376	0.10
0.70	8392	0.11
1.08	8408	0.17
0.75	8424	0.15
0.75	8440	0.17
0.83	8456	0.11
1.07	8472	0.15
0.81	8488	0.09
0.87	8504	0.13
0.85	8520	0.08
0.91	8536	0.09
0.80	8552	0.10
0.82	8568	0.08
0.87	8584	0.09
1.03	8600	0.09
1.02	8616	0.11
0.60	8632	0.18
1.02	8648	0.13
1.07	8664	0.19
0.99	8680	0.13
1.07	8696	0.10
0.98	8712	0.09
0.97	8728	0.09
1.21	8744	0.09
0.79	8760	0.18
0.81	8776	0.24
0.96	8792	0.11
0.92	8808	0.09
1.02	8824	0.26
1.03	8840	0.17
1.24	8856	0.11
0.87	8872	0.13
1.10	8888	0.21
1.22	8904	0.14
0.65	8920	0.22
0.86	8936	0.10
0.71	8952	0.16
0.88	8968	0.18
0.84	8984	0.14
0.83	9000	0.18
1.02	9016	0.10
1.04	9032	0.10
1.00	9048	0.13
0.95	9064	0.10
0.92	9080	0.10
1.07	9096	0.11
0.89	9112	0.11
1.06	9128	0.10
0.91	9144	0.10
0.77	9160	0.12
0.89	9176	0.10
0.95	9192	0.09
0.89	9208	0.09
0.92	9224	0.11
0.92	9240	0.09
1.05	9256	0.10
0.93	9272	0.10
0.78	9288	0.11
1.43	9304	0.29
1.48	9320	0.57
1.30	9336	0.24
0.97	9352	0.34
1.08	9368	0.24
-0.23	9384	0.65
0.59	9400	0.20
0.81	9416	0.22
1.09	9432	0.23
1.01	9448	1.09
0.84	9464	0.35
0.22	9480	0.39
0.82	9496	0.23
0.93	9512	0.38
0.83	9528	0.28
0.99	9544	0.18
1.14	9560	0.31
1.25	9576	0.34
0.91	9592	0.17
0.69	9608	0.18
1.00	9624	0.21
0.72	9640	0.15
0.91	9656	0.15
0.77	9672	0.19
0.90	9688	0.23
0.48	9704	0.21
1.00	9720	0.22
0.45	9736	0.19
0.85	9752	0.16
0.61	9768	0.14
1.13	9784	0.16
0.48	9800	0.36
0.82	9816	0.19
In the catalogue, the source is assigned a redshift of 0.516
